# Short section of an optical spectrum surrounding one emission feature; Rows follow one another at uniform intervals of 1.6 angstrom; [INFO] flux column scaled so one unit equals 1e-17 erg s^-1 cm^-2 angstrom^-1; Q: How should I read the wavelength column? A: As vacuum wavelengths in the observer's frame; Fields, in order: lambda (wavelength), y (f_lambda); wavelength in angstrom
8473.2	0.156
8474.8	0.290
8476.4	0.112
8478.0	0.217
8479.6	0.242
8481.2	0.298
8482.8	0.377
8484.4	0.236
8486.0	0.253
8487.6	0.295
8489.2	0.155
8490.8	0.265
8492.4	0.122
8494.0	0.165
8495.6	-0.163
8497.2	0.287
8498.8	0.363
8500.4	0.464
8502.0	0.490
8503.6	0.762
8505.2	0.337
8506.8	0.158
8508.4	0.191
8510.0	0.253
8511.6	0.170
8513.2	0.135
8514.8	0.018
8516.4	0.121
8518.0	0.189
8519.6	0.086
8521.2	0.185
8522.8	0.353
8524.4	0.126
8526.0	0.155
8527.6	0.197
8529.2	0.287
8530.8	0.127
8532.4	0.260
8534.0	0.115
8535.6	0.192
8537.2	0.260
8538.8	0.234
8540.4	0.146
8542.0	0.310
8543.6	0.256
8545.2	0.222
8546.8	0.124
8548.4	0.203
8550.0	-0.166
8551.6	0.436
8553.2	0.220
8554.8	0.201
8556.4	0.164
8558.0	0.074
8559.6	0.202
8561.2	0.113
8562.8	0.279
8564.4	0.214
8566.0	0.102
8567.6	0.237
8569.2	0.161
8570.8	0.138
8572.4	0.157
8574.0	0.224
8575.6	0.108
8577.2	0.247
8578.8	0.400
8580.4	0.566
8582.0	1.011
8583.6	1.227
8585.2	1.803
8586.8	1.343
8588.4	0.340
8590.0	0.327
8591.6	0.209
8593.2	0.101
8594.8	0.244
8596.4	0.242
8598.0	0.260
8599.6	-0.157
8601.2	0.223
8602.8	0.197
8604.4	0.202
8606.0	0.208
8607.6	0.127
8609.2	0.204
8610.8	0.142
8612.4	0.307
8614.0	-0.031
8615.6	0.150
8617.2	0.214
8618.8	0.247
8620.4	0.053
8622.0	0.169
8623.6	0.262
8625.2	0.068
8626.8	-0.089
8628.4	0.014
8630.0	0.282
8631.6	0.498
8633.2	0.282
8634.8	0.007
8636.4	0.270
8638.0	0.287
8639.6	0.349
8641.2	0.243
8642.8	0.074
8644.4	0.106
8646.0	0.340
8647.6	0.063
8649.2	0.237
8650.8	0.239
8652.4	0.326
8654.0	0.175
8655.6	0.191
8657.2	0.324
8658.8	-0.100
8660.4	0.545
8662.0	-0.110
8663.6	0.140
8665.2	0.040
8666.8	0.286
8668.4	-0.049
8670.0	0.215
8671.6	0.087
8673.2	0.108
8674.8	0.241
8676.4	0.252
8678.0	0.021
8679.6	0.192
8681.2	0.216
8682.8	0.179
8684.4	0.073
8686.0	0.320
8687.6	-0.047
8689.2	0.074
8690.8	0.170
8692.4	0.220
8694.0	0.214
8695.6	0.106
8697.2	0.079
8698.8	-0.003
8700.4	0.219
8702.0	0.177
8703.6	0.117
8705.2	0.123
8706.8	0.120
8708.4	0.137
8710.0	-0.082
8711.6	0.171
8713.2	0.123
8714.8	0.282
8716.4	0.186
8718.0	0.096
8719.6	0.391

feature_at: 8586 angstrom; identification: [O III] 5007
